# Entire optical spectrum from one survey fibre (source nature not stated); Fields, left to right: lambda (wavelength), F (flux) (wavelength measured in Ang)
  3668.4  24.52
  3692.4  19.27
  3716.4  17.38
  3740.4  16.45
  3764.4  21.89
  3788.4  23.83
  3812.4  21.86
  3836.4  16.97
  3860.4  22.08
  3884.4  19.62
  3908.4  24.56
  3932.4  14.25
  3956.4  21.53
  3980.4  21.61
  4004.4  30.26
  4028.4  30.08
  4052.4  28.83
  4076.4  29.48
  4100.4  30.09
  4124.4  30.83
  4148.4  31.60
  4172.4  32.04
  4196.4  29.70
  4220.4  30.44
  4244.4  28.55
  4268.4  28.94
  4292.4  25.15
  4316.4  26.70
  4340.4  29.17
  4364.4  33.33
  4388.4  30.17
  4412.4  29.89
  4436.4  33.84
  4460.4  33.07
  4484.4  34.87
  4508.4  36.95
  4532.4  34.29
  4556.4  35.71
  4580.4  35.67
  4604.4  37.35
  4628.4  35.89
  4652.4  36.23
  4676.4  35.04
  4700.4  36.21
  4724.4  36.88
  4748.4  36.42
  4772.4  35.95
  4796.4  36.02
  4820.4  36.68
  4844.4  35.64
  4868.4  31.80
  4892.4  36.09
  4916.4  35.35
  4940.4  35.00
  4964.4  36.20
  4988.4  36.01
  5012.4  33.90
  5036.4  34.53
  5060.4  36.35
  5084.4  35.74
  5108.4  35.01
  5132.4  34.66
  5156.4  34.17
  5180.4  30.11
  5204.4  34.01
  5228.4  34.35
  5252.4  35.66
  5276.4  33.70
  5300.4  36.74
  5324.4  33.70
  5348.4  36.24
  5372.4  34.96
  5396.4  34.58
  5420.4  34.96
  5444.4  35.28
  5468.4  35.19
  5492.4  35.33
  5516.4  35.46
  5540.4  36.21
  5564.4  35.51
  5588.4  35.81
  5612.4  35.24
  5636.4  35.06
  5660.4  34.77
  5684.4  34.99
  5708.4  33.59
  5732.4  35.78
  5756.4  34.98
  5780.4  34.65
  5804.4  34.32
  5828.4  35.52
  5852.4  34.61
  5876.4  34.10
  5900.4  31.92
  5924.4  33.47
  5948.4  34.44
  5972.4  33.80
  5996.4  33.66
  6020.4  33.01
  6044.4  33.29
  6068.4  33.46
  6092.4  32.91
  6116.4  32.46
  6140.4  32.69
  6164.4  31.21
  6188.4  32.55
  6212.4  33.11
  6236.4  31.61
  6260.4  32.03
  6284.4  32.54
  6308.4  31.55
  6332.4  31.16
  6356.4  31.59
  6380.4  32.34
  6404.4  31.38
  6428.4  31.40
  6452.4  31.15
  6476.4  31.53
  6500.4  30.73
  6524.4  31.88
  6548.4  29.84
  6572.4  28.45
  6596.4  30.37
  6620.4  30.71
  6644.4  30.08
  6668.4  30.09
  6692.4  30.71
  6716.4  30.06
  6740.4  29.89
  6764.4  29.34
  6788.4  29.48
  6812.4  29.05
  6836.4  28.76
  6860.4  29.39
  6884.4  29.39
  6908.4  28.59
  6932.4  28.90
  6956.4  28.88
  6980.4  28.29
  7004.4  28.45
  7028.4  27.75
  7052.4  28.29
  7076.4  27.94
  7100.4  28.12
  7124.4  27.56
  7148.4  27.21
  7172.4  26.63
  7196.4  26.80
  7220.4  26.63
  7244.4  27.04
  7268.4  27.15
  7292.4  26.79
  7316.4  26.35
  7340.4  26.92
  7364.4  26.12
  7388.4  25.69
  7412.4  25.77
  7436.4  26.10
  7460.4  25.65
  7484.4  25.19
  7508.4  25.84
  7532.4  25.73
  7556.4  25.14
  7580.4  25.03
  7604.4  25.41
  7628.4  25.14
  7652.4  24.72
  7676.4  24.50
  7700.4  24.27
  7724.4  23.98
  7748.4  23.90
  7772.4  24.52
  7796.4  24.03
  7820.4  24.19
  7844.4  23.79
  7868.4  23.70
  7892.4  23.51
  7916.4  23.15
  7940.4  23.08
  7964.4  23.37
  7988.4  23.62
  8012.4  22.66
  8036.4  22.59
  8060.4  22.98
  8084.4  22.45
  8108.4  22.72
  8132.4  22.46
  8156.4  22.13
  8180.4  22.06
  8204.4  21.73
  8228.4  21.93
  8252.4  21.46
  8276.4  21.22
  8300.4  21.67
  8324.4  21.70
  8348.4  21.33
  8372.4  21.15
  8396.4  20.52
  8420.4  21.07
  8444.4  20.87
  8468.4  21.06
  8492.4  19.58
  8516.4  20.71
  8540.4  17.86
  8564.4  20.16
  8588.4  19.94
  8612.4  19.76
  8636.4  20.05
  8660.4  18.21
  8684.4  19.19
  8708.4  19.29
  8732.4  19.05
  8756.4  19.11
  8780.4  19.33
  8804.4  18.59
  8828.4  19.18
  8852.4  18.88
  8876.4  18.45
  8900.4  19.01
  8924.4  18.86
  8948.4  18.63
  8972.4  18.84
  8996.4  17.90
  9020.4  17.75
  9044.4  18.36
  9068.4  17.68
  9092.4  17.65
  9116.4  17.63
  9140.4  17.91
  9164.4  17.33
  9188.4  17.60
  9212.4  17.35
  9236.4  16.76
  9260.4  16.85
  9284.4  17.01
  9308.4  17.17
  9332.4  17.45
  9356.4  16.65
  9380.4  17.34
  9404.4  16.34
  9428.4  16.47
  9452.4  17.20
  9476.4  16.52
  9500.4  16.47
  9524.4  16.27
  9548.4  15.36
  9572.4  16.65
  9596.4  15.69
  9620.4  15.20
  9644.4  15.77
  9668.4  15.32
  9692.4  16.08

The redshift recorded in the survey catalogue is 0.00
